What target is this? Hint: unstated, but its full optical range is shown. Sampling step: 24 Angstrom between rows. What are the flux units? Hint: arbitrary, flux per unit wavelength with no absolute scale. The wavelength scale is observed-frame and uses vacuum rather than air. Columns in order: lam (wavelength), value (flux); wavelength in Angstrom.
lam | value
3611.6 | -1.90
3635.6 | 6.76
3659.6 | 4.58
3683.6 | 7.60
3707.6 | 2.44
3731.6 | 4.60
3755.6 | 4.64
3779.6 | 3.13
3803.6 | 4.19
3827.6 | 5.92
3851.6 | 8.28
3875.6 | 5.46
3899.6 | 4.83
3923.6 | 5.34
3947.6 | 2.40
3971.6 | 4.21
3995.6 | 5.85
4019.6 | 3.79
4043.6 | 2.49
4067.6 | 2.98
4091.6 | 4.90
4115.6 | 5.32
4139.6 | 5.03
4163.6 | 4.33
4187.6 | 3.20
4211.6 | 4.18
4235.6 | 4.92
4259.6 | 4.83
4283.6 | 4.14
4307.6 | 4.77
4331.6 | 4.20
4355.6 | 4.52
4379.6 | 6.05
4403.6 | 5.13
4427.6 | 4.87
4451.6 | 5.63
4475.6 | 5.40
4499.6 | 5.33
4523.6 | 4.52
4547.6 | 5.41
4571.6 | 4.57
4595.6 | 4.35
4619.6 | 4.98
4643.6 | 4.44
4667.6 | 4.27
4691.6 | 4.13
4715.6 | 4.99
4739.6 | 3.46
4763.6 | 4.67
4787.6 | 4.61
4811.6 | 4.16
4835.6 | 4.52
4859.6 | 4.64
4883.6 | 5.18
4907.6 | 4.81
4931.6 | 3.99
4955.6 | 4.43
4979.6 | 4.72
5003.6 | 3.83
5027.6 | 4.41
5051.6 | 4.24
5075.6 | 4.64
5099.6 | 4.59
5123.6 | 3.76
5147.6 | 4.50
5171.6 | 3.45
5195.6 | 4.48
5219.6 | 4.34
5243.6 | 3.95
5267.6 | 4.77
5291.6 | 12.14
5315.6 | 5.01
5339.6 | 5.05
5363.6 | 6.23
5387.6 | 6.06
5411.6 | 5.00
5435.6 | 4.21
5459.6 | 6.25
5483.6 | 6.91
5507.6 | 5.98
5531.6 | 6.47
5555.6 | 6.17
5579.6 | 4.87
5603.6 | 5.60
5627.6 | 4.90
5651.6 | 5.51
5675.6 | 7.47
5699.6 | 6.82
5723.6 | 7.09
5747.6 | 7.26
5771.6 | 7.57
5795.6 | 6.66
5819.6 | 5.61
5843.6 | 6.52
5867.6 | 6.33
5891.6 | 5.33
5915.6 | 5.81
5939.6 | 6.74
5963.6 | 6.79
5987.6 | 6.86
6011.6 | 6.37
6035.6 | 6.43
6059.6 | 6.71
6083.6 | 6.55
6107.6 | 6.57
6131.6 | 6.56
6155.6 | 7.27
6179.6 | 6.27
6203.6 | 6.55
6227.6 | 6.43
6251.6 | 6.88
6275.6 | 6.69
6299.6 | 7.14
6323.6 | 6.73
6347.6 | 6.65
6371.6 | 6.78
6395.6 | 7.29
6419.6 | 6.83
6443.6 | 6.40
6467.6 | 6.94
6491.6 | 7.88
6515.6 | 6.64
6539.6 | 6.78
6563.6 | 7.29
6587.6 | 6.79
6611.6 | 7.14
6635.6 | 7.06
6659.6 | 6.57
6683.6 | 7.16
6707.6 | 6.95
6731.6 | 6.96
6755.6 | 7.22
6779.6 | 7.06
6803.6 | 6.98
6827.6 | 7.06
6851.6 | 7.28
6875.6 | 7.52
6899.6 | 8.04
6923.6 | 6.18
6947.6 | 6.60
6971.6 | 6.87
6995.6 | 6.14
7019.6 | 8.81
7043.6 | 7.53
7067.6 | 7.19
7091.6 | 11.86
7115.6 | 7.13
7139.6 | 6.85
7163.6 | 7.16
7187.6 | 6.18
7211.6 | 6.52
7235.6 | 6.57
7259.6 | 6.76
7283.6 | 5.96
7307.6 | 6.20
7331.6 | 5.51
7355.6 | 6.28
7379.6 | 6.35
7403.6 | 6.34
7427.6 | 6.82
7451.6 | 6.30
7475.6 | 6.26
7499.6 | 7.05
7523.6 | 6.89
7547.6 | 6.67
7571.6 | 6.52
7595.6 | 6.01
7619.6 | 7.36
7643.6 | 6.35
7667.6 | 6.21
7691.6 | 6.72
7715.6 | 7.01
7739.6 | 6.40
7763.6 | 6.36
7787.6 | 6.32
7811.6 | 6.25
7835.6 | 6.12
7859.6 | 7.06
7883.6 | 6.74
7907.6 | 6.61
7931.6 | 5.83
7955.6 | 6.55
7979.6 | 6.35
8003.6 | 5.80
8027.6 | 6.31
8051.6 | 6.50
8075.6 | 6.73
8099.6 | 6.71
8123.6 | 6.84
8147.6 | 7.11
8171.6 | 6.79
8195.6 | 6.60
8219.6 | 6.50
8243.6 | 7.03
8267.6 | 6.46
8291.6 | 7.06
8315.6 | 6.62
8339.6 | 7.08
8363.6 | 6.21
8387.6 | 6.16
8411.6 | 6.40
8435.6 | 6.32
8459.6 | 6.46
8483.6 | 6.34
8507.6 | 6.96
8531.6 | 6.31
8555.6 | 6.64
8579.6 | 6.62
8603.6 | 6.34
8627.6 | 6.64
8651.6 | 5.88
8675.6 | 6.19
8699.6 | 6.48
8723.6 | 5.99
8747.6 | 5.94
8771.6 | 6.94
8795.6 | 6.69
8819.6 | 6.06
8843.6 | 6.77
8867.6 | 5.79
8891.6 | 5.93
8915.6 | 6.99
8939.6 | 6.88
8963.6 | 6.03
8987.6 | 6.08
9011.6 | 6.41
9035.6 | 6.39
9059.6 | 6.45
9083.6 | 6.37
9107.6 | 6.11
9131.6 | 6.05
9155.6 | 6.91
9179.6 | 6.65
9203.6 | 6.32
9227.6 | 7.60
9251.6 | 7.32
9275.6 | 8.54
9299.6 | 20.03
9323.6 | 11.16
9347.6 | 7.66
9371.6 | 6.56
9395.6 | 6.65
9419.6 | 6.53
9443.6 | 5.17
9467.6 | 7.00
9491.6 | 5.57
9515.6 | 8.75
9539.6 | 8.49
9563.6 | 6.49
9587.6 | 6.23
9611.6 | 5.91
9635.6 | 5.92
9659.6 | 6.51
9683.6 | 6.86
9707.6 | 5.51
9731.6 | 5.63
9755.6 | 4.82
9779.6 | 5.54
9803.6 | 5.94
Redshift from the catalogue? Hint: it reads 0.417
